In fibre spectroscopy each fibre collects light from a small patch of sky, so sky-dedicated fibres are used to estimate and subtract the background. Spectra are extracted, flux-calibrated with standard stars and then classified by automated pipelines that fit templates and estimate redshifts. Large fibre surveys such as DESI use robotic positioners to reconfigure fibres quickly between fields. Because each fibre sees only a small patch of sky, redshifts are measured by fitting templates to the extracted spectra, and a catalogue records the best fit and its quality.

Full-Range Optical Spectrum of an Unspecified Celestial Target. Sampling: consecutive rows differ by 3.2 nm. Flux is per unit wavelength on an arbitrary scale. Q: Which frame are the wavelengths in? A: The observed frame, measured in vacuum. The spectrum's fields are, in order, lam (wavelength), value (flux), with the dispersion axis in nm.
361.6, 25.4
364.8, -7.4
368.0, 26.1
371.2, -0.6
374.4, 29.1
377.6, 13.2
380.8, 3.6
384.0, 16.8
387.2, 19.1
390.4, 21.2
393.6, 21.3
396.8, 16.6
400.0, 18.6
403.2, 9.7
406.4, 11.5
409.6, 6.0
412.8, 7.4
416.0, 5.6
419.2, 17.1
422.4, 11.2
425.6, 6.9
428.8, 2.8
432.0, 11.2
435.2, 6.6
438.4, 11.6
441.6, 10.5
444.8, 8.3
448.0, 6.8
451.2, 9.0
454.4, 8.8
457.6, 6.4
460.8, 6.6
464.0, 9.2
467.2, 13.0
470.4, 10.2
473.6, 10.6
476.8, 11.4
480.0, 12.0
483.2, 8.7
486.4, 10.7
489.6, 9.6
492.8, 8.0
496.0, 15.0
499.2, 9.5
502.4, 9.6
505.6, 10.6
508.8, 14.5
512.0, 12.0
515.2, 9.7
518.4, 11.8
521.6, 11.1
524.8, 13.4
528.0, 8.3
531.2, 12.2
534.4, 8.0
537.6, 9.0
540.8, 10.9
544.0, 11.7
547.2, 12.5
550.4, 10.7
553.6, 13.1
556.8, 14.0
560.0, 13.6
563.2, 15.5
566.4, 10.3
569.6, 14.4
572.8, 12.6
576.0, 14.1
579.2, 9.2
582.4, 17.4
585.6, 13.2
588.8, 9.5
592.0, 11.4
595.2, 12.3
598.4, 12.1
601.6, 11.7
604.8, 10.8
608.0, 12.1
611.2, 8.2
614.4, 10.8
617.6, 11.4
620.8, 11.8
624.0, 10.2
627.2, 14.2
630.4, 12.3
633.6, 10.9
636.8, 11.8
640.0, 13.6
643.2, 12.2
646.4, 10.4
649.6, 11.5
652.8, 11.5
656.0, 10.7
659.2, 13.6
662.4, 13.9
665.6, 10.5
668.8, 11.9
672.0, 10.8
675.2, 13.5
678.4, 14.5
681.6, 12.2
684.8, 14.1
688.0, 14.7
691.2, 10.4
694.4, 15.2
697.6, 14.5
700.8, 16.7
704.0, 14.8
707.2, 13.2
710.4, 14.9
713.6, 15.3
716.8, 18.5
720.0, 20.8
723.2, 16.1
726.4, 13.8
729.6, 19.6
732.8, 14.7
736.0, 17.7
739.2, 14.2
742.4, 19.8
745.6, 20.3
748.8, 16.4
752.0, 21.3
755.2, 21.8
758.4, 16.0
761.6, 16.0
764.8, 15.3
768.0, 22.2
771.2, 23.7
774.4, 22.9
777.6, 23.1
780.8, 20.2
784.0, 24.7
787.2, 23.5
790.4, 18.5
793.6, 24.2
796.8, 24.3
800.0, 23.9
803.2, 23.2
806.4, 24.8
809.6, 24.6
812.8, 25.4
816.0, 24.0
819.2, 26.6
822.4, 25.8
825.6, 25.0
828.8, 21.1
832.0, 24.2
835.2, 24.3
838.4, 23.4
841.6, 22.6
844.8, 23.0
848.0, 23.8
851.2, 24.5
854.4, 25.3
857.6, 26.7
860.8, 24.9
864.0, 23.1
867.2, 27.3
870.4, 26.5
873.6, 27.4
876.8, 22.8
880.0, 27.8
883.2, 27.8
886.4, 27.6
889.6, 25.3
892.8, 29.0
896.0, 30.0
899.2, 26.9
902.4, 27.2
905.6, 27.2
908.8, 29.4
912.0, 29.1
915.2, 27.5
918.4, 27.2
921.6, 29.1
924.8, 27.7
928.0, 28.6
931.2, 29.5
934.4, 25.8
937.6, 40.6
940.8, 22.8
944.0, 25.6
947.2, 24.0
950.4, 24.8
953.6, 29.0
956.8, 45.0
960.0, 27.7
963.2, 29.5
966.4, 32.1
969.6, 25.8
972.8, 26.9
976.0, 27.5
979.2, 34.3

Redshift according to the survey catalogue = 0.927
